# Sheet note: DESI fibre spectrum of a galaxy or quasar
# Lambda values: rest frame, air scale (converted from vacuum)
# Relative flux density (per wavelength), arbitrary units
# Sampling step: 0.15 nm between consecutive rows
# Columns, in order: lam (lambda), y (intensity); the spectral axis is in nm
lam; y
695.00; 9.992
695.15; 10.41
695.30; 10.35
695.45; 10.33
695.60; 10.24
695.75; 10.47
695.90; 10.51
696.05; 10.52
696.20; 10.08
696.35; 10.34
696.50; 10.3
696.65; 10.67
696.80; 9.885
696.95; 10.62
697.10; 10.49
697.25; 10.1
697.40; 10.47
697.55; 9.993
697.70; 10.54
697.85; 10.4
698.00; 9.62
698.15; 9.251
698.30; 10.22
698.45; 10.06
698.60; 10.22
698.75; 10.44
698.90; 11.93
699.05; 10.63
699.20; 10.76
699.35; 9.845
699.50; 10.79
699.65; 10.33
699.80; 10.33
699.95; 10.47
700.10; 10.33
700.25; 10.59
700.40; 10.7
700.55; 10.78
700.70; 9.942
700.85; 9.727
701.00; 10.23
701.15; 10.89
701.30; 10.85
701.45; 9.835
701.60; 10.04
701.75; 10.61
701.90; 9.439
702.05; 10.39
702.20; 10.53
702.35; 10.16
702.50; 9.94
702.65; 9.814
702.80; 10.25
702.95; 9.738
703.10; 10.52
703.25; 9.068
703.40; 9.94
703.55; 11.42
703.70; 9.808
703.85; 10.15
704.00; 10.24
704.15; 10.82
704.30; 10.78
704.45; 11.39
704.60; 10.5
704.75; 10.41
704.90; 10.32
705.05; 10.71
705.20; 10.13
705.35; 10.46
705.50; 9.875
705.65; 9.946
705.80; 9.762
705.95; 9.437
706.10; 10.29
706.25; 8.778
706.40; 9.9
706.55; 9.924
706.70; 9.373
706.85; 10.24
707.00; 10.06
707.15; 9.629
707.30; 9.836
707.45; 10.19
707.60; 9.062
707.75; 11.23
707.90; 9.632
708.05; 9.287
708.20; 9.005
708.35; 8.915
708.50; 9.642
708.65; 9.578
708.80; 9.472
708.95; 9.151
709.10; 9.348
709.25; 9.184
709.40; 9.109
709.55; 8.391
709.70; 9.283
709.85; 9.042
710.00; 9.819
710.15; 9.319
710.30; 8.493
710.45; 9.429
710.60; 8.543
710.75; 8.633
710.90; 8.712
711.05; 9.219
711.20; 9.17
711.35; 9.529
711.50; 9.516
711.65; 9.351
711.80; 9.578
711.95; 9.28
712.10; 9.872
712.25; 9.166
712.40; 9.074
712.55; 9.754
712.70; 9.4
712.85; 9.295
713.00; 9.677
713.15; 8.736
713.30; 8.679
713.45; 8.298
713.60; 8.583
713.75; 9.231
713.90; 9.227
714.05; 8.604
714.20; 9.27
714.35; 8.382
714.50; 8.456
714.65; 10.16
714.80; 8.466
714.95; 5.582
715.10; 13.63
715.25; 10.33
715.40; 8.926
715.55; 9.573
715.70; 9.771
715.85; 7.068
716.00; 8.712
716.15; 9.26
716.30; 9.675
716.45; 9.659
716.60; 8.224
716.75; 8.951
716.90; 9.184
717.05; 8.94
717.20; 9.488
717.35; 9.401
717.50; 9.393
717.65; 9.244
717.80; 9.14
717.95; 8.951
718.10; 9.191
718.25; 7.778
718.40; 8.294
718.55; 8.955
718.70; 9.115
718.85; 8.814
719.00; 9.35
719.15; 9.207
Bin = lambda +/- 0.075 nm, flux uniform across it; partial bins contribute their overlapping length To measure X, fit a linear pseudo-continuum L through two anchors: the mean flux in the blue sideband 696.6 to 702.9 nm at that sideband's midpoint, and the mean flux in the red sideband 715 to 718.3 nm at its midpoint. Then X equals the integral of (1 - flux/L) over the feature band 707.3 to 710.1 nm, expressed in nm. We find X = 0.10 nm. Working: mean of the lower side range 10.3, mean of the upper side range 9.28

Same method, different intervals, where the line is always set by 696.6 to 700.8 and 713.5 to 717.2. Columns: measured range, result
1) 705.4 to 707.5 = -0.01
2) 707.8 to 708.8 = 0.02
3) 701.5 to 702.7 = 0.00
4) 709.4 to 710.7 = 0.06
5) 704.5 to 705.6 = -0.05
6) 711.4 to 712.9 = -0.02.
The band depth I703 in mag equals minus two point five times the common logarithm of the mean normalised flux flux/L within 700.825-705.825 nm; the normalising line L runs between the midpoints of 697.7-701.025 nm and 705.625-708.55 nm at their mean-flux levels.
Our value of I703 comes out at -0.03 mag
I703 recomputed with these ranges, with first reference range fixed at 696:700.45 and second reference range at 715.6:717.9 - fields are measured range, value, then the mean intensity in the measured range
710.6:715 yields 0.041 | 9.01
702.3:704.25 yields -0.015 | 10.2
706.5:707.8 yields -0.020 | 9.93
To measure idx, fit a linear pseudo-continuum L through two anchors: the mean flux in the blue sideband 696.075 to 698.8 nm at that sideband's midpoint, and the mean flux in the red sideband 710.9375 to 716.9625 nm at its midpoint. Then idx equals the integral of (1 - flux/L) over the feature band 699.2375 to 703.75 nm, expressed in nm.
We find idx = -0.14 nm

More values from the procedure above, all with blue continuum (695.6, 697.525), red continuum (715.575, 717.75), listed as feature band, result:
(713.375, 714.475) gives 0.06 nm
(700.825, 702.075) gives -0.02 nm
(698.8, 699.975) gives -0.05 nm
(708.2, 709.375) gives 0.03 nm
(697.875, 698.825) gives 0.02 nm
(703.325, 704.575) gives -0.09 nm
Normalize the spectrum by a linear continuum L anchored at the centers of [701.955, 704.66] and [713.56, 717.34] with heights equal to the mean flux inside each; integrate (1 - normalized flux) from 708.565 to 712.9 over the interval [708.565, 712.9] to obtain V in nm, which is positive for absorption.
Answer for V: 0.15 nm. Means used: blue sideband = 10.3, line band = 9.23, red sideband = 9.1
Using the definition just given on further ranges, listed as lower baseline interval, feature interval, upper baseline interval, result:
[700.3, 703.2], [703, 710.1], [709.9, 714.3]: -0.09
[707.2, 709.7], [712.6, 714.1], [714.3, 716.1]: 0.03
